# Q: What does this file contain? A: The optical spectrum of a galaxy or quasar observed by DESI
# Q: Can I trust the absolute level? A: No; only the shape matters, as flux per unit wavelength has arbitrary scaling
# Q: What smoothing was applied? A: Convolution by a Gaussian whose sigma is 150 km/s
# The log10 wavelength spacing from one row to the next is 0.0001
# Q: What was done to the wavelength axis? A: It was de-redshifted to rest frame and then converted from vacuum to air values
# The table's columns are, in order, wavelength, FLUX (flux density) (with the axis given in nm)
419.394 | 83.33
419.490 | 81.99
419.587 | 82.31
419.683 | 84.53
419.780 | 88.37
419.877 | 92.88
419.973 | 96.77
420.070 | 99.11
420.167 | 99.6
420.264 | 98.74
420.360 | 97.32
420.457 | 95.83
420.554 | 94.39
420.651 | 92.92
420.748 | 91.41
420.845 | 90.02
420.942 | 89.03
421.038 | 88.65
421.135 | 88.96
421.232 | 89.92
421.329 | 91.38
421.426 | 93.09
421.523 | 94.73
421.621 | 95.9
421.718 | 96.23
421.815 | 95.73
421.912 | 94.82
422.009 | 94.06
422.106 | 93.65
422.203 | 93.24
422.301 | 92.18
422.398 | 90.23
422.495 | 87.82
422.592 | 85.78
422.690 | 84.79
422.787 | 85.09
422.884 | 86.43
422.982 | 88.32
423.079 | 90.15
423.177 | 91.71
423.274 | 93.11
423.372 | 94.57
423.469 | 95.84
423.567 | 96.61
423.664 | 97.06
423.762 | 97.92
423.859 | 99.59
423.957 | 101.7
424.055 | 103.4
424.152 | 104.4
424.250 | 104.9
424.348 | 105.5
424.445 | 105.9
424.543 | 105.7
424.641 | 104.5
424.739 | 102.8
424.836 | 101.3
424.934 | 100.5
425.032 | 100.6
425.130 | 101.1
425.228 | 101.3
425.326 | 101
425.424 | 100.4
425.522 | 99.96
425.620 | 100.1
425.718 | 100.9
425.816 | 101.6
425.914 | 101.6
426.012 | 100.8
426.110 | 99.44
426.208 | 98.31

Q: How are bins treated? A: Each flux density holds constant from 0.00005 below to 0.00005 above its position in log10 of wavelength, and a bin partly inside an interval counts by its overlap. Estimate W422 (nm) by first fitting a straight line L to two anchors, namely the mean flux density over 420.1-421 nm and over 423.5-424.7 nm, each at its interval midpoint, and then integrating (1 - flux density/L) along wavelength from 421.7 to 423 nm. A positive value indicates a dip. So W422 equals 0.10 nm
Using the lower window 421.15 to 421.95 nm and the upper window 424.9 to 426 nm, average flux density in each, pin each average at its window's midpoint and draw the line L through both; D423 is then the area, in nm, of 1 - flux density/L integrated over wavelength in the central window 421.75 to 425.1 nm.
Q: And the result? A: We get 0.03 nm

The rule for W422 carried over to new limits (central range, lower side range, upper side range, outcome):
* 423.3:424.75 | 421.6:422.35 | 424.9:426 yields -0.044 nm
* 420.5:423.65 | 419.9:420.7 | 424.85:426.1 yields 0.207 nm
